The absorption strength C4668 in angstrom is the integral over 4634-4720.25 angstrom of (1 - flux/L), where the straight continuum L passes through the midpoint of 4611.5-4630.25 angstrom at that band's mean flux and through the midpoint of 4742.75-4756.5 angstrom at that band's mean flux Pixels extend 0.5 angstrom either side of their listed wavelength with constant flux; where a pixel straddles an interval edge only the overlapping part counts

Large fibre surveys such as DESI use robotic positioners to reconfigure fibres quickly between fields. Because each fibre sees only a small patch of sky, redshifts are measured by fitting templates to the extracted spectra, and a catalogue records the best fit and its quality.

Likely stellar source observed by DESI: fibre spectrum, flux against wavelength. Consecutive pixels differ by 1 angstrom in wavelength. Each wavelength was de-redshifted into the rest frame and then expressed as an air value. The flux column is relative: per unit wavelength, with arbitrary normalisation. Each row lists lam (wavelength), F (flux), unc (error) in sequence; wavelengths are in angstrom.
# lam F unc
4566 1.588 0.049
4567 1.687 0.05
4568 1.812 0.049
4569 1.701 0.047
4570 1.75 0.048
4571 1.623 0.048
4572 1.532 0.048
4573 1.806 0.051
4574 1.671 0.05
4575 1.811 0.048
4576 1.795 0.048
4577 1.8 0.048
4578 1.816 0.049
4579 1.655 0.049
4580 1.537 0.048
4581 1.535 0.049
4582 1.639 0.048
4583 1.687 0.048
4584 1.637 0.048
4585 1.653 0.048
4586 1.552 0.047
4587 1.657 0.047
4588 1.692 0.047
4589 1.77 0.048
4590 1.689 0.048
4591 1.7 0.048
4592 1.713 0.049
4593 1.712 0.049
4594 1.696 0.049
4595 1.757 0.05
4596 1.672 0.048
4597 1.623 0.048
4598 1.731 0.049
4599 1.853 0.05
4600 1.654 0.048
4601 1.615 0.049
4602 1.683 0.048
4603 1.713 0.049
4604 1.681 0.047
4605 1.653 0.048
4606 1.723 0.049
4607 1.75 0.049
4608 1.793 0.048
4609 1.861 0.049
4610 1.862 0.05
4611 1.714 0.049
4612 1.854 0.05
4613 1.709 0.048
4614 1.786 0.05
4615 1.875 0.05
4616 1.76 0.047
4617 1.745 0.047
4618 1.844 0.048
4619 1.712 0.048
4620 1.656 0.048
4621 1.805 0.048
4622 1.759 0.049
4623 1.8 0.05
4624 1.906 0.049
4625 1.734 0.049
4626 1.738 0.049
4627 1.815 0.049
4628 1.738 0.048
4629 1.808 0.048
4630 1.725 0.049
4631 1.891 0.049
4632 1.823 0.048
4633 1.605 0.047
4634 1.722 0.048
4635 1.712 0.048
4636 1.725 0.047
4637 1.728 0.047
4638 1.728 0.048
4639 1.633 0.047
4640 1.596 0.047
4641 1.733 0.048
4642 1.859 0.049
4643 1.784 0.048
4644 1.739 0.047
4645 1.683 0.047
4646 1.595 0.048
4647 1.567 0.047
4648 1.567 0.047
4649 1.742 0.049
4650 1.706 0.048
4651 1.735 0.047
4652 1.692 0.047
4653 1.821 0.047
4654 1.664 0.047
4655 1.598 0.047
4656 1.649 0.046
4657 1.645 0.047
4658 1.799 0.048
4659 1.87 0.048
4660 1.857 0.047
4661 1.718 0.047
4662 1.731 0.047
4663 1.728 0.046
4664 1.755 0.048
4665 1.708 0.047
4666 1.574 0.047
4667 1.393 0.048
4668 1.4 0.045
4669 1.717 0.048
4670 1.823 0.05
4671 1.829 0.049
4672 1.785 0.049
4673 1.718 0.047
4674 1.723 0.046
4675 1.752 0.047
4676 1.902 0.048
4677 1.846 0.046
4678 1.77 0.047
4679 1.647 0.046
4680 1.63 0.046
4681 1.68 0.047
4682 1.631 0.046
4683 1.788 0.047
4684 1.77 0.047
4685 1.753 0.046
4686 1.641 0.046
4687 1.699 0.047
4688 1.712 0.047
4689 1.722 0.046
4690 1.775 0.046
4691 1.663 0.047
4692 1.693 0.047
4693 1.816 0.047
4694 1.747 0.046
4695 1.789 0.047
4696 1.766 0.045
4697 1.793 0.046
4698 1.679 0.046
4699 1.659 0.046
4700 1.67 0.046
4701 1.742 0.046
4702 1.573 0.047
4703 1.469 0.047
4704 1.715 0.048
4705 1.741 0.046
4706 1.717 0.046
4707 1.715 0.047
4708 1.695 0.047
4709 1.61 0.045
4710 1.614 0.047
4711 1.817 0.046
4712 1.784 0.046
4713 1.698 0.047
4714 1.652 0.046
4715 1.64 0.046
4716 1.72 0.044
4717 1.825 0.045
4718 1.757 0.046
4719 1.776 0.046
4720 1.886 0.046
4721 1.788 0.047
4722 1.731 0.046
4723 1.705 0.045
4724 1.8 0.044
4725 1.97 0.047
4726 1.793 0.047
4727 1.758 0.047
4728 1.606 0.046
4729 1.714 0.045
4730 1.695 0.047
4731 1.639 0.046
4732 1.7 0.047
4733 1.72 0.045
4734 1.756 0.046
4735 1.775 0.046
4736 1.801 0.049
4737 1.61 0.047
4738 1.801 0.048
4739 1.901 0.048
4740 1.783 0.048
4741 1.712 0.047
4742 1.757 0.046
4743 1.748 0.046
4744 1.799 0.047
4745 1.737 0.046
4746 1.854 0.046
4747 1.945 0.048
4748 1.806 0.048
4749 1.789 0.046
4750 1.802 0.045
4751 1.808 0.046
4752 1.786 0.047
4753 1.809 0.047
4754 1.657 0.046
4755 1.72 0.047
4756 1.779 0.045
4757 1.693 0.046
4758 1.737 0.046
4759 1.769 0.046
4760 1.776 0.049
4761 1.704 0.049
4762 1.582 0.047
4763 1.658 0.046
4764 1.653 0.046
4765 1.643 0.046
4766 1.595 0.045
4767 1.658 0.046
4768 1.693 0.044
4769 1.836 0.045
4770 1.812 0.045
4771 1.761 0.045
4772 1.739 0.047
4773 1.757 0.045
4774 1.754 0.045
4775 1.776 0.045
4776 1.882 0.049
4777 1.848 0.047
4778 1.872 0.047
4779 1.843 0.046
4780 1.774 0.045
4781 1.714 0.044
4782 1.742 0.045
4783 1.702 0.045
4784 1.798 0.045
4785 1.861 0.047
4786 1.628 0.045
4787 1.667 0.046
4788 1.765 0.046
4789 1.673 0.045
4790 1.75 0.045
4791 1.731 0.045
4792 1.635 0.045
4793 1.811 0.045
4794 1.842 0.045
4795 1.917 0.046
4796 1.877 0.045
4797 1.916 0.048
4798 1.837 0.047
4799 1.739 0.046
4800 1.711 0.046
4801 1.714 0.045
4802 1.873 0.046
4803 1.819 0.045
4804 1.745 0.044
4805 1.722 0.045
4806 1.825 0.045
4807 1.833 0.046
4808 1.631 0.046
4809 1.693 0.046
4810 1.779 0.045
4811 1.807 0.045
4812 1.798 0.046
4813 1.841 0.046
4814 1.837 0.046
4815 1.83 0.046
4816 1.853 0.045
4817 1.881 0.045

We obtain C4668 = 3.5 angstrom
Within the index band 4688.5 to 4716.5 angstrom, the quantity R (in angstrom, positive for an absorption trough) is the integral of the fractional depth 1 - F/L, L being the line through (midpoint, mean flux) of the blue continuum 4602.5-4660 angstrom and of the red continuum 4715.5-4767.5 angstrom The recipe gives 0.7 angstrom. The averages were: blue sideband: 1.74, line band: 1.7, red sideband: 1.75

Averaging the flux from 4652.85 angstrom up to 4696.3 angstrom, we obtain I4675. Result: 1.72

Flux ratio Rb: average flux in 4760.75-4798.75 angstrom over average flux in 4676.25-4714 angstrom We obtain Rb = 1.0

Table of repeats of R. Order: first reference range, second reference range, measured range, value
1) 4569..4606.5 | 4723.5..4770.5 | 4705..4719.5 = 0.2 angstrom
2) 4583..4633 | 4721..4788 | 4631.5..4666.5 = 0.7 angstrom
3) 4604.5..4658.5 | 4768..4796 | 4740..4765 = 0.2 angstrom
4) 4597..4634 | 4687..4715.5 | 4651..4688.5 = 0.2 angstrom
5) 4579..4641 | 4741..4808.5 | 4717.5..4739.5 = -0.1 angstrom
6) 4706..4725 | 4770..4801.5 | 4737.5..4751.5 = -0.4 angstrom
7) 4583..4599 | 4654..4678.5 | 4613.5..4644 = -1.0 angstrom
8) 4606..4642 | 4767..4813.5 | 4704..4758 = 0.6 angstrom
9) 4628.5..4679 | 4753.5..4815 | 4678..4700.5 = 0.2 angstrom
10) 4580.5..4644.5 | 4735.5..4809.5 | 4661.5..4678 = 0.3 angstrom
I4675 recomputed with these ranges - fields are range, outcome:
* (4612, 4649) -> 1.74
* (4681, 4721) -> 1.72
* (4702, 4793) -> 1.74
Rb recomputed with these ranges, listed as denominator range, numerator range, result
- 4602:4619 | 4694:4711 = 0.96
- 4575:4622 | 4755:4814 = 1.02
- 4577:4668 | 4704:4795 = 1.02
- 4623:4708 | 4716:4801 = 1.03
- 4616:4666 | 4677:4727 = 1.00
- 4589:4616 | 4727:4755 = 1.01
